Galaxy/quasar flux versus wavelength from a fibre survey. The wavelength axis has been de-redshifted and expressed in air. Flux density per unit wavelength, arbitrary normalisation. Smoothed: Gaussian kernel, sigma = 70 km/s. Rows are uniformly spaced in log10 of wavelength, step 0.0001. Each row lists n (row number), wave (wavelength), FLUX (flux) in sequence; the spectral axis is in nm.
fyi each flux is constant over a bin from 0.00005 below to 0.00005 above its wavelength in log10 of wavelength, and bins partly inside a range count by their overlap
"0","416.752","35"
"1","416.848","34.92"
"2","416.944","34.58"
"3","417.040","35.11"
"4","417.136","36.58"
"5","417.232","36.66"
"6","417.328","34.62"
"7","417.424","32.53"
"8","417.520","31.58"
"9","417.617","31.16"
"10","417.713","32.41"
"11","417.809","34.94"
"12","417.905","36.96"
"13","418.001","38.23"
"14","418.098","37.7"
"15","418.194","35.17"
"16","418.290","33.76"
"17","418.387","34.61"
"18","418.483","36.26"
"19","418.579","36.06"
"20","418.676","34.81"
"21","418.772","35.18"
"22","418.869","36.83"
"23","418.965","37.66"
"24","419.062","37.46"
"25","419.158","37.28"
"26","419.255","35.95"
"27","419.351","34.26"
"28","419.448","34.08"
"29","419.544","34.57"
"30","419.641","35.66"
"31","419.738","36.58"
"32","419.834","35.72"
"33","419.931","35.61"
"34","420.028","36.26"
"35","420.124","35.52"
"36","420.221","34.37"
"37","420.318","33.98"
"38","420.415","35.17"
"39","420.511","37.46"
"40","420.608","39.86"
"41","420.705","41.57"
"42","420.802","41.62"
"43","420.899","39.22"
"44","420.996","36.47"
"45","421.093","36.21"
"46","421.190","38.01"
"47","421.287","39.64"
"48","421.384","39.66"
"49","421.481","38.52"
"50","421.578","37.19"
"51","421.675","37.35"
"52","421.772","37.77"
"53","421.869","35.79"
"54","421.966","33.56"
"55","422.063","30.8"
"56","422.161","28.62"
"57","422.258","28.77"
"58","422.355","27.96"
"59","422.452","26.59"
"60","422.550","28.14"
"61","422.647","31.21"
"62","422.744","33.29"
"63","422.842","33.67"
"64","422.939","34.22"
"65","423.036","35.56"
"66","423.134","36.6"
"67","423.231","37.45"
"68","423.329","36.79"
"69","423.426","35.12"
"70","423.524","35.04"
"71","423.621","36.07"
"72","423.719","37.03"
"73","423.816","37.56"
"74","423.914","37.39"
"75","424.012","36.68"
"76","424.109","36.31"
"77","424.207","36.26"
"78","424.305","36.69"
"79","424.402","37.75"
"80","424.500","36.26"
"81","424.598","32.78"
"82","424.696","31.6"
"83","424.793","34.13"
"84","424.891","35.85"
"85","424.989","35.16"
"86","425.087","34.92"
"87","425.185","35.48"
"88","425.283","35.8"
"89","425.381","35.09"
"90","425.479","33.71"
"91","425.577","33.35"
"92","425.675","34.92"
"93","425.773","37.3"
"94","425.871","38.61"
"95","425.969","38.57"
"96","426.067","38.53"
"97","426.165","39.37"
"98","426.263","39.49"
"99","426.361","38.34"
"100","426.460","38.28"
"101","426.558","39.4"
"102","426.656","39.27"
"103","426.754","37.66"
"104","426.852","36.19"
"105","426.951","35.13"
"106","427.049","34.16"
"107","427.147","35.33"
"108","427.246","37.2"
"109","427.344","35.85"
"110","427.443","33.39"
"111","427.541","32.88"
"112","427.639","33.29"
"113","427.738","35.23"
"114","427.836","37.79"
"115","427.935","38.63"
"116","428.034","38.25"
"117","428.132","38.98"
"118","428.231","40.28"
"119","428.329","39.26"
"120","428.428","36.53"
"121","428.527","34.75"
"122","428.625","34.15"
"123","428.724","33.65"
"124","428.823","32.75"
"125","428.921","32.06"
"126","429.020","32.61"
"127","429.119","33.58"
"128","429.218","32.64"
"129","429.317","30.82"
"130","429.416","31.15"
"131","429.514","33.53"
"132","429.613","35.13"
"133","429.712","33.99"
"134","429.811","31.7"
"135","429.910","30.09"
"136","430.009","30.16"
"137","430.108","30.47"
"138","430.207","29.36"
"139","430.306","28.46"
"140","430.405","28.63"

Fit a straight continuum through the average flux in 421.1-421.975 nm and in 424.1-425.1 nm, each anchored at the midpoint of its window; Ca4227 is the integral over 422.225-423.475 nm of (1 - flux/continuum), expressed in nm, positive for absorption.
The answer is 0.13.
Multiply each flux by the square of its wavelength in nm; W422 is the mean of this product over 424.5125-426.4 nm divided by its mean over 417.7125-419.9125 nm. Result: 1.0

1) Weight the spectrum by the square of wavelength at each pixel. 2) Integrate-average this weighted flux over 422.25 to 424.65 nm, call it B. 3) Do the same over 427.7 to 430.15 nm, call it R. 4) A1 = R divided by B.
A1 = 1.0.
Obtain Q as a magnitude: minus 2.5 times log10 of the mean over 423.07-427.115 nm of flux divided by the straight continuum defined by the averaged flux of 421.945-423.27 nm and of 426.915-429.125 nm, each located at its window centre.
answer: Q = -0.09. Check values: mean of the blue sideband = 31.8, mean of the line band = 36.4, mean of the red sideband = 35.5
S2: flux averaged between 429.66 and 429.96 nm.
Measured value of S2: 31.9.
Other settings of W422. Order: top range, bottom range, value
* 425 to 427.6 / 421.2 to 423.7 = 1.08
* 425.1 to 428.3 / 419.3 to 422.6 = 1.07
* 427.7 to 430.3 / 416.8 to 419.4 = 1.01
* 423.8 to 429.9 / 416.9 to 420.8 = 1.04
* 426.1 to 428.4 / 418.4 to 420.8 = 1.06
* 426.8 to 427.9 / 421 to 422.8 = 1.07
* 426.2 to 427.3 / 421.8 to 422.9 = 1.23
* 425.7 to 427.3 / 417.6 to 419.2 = 1.09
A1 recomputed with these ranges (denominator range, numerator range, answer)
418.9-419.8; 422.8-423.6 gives 1.01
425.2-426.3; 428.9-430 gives 0.90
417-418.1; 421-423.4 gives 1.01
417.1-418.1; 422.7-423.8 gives 1.05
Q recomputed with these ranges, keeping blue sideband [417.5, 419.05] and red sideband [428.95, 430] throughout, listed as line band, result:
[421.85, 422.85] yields 0.13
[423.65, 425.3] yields -0.06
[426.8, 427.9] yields -0.07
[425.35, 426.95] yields -0.13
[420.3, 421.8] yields -0.11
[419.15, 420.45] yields -0.01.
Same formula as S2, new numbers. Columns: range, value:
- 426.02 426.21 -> 39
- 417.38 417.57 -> 31.9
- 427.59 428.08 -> 36.6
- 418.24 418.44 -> 34.2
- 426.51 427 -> 37.5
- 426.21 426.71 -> 39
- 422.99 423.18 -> 36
